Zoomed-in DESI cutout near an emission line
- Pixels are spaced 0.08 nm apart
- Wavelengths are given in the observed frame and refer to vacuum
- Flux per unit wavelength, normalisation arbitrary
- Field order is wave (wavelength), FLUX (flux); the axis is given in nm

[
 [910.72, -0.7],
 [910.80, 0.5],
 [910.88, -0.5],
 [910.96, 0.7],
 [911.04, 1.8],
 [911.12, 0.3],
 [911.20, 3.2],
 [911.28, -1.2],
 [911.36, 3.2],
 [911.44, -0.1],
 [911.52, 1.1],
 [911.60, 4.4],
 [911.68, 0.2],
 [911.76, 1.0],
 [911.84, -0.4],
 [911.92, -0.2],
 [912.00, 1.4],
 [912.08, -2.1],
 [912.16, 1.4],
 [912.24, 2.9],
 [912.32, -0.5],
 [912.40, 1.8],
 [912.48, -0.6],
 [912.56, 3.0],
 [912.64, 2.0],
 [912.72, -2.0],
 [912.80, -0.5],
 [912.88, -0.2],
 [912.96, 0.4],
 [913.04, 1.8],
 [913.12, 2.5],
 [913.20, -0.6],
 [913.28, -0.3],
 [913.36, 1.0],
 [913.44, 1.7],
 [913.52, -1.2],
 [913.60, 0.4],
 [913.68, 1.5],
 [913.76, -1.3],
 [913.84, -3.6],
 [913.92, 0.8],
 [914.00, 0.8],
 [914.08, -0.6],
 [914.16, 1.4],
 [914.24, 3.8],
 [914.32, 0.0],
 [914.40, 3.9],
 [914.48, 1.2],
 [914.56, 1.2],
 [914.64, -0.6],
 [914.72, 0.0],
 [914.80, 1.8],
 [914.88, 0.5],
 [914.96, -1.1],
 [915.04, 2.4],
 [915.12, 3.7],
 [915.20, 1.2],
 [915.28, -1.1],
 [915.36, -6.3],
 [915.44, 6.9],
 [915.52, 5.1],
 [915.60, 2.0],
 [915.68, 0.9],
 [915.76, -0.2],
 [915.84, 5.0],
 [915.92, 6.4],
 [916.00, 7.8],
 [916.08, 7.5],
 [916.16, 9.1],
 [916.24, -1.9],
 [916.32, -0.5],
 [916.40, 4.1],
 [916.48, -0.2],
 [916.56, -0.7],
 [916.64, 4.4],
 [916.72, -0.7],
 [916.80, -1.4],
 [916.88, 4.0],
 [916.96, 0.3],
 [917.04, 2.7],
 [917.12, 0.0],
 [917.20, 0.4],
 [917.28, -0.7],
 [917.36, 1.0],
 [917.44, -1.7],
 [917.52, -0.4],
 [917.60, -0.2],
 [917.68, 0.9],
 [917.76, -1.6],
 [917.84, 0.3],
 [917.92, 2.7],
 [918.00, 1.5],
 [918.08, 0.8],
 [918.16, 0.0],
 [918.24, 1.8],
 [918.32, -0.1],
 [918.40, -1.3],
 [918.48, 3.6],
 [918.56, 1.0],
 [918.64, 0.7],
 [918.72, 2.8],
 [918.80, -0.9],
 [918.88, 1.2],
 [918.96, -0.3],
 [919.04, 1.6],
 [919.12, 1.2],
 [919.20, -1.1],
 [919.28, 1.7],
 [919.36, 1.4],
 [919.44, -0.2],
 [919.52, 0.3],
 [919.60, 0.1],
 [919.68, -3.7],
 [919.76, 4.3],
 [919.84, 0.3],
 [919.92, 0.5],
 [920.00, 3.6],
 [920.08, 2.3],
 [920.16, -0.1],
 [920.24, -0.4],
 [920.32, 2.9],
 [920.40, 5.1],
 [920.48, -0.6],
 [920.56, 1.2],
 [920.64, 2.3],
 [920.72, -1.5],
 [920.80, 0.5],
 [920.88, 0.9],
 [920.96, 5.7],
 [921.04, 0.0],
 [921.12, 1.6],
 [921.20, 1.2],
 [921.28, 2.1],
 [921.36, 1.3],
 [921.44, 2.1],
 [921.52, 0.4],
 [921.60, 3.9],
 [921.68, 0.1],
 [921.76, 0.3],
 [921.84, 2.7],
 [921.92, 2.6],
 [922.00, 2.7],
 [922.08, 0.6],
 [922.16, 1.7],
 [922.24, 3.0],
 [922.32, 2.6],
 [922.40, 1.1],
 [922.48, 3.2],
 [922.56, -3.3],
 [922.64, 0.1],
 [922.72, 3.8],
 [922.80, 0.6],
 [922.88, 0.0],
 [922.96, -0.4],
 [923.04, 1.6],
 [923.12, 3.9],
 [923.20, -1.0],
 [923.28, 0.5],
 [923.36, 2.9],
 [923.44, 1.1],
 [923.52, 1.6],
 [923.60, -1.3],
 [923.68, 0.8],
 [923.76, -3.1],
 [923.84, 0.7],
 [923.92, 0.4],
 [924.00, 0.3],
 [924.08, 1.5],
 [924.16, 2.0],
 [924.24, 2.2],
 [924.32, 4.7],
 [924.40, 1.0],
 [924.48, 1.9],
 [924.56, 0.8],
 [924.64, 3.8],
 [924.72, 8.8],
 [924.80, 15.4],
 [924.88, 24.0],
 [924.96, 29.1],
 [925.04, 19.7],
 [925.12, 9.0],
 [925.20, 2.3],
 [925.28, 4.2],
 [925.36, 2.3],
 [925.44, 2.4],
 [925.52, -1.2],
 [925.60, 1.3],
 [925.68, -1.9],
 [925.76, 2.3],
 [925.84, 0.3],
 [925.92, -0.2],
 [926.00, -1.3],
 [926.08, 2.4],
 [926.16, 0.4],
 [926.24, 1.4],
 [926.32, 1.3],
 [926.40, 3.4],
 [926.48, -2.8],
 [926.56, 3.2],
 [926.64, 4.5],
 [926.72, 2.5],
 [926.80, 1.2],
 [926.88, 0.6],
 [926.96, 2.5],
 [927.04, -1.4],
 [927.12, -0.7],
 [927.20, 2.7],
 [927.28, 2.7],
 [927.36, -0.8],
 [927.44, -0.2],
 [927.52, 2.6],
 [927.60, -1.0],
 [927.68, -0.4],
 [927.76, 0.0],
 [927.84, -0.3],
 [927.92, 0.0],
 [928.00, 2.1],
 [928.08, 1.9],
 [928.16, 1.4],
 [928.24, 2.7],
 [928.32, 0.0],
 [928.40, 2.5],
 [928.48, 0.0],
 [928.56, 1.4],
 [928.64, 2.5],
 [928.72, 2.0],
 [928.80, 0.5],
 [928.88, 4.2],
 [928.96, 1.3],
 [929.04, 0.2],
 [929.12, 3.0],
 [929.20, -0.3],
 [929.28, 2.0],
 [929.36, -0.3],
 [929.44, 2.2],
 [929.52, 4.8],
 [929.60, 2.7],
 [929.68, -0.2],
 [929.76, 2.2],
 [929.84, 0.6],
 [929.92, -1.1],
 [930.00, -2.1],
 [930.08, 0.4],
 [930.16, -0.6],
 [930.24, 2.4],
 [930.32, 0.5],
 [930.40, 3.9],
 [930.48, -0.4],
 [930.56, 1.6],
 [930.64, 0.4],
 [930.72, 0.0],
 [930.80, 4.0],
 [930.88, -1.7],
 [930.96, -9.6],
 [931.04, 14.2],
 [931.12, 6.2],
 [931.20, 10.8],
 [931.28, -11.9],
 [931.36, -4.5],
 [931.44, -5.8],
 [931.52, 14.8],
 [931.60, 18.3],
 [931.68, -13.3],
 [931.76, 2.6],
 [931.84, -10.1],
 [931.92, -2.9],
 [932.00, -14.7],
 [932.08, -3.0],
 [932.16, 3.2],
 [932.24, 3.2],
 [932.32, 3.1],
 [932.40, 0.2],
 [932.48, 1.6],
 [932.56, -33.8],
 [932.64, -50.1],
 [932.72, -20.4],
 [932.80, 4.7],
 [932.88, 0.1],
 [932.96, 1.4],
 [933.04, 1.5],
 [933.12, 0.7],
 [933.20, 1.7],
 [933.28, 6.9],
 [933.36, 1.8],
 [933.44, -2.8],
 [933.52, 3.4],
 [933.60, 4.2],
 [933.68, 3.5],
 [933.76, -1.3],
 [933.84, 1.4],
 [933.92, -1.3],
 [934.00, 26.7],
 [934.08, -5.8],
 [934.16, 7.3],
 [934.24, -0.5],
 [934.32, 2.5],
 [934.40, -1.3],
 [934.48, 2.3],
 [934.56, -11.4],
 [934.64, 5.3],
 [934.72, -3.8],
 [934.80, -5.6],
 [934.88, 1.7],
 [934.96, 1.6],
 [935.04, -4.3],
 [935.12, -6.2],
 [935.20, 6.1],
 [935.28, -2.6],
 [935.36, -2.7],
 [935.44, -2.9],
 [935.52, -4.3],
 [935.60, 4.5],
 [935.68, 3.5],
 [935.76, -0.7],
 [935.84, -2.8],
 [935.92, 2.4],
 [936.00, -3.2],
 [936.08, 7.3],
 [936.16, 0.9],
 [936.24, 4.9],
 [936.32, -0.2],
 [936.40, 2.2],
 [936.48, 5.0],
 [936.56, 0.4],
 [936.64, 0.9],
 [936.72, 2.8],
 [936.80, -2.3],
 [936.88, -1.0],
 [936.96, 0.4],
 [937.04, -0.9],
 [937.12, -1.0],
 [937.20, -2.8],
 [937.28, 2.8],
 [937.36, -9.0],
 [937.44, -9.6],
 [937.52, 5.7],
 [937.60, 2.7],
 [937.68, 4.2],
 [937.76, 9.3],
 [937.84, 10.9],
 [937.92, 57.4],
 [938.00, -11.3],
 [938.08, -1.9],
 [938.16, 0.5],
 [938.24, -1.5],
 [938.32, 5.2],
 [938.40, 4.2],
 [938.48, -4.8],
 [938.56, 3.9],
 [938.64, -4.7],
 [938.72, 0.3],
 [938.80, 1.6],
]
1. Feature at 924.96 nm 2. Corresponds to [O III] 5007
